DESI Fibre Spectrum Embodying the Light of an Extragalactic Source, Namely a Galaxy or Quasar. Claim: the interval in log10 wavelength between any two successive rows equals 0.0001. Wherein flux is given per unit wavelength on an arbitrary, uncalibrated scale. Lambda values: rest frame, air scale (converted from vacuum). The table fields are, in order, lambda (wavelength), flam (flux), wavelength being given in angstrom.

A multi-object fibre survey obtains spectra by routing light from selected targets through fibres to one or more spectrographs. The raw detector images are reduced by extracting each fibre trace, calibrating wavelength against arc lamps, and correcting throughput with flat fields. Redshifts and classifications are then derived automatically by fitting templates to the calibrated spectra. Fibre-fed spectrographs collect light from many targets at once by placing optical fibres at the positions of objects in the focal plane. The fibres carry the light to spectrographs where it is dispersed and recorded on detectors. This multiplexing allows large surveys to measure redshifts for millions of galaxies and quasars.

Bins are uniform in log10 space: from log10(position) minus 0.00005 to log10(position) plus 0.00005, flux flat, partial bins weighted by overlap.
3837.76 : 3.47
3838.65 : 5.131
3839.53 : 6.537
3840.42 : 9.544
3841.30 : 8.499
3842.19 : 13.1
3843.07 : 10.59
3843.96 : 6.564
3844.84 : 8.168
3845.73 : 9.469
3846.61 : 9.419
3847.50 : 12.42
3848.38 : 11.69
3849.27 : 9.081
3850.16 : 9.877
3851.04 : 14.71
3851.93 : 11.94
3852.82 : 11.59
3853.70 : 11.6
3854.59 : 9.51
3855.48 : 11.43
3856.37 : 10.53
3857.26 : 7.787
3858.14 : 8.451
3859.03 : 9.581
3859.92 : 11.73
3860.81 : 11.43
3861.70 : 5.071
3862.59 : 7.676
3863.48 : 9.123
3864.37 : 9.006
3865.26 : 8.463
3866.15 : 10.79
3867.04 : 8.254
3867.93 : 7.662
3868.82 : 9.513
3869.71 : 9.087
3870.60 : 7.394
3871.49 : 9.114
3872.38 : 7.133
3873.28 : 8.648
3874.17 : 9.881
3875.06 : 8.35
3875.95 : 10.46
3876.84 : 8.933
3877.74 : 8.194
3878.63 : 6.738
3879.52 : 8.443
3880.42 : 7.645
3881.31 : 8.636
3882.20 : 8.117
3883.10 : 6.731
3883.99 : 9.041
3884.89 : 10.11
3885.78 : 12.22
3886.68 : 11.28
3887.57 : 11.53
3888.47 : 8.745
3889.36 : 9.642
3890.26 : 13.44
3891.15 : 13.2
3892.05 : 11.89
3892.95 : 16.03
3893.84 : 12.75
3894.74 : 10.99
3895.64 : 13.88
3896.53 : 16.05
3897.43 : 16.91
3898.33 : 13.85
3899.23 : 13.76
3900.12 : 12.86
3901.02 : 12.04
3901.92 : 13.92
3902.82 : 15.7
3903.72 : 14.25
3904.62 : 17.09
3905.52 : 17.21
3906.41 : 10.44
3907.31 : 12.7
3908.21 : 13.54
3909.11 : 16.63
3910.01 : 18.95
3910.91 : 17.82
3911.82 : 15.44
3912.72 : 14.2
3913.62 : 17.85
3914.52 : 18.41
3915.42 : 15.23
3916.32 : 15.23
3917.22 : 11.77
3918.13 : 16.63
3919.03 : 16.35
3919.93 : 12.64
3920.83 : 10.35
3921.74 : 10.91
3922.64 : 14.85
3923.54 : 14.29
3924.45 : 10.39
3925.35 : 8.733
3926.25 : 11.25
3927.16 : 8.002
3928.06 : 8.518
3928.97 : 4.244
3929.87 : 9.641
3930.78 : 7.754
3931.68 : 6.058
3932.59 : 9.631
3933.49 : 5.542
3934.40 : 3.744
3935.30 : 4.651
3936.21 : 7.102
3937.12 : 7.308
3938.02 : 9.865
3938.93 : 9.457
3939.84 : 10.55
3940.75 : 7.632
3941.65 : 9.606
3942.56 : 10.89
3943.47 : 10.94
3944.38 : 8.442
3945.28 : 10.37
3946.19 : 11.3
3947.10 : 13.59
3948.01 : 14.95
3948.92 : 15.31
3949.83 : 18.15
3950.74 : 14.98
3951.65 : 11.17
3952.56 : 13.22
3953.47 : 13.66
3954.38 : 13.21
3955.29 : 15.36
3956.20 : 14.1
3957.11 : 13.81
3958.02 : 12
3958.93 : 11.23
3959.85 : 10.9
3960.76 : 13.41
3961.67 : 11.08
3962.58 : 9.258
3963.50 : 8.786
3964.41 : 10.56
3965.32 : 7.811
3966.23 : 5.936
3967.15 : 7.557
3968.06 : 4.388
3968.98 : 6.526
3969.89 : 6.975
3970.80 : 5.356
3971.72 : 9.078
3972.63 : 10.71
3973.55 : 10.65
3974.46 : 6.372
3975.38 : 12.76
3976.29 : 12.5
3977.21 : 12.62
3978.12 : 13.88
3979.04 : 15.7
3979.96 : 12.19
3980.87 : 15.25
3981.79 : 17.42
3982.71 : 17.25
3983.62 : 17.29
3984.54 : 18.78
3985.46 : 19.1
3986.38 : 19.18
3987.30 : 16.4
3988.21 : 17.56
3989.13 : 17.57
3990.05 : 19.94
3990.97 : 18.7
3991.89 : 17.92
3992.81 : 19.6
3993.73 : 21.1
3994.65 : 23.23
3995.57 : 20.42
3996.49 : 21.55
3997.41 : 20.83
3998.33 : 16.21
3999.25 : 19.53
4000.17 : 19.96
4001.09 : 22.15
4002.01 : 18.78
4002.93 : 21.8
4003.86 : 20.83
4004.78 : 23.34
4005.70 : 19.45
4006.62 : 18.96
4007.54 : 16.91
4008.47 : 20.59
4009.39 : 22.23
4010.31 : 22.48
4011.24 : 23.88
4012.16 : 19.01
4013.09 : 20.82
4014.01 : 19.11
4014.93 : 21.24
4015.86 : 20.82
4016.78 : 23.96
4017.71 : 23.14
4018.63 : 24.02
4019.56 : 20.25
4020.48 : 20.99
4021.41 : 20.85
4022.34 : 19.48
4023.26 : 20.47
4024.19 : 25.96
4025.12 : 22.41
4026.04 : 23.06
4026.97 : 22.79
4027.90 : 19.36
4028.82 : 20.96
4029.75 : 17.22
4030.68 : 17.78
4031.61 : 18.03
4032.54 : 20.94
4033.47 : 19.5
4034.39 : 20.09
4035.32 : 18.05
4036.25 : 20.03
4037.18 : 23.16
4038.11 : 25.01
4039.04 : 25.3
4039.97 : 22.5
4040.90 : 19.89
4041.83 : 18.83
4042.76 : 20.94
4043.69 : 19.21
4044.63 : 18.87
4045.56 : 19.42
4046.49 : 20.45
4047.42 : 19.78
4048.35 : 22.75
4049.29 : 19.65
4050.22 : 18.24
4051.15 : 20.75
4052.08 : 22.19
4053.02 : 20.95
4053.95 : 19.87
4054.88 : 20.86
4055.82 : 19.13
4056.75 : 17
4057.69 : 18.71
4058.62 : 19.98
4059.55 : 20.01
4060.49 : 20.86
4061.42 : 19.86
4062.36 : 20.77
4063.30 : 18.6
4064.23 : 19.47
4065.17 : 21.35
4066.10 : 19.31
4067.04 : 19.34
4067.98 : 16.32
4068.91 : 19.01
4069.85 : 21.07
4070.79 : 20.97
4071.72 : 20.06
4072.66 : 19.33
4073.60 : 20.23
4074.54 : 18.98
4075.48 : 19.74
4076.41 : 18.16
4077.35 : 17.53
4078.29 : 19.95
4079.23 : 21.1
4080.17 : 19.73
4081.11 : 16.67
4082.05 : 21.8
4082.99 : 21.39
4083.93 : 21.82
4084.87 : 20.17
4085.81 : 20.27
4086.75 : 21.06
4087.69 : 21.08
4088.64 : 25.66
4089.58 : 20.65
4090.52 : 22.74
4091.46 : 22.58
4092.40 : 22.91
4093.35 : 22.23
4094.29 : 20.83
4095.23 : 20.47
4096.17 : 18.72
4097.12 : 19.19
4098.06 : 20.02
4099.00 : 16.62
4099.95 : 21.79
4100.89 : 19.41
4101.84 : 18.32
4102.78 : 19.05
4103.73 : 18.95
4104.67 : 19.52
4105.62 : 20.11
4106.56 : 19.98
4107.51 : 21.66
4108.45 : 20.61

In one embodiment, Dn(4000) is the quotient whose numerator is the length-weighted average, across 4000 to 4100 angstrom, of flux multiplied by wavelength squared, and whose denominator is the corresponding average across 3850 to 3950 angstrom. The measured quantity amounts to 1.99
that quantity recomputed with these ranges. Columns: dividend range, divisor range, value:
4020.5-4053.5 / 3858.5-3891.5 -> 2.44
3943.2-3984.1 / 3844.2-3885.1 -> 1.33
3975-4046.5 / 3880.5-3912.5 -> 1.61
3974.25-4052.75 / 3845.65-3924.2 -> 1.80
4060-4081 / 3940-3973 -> 1.90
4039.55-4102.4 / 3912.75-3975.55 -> 2.00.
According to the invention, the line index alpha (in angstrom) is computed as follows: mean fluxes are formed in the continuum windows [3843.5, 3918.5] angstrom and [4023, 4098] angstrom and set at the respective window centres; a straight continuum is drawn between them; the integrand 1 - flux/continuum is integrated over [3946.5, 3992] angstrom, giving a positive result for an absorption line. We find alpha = 8.23 angstrom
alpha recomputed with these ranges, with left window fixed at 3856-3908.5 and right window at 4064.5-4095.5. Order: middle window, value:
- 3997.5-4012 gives -3.2 angstrom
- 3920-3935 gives 4.5 angstrom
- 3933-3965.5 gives 7.2 angstrom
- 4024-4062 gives -3.8 angstrom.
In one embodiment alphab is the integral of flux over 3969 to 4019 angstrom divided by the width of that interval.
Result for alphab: 17.8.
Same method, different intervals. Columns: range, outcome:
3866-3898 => 10.2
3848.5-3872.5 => 9.6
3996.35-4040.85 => 20.9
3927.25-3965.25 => 10.5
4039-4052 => 20.4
